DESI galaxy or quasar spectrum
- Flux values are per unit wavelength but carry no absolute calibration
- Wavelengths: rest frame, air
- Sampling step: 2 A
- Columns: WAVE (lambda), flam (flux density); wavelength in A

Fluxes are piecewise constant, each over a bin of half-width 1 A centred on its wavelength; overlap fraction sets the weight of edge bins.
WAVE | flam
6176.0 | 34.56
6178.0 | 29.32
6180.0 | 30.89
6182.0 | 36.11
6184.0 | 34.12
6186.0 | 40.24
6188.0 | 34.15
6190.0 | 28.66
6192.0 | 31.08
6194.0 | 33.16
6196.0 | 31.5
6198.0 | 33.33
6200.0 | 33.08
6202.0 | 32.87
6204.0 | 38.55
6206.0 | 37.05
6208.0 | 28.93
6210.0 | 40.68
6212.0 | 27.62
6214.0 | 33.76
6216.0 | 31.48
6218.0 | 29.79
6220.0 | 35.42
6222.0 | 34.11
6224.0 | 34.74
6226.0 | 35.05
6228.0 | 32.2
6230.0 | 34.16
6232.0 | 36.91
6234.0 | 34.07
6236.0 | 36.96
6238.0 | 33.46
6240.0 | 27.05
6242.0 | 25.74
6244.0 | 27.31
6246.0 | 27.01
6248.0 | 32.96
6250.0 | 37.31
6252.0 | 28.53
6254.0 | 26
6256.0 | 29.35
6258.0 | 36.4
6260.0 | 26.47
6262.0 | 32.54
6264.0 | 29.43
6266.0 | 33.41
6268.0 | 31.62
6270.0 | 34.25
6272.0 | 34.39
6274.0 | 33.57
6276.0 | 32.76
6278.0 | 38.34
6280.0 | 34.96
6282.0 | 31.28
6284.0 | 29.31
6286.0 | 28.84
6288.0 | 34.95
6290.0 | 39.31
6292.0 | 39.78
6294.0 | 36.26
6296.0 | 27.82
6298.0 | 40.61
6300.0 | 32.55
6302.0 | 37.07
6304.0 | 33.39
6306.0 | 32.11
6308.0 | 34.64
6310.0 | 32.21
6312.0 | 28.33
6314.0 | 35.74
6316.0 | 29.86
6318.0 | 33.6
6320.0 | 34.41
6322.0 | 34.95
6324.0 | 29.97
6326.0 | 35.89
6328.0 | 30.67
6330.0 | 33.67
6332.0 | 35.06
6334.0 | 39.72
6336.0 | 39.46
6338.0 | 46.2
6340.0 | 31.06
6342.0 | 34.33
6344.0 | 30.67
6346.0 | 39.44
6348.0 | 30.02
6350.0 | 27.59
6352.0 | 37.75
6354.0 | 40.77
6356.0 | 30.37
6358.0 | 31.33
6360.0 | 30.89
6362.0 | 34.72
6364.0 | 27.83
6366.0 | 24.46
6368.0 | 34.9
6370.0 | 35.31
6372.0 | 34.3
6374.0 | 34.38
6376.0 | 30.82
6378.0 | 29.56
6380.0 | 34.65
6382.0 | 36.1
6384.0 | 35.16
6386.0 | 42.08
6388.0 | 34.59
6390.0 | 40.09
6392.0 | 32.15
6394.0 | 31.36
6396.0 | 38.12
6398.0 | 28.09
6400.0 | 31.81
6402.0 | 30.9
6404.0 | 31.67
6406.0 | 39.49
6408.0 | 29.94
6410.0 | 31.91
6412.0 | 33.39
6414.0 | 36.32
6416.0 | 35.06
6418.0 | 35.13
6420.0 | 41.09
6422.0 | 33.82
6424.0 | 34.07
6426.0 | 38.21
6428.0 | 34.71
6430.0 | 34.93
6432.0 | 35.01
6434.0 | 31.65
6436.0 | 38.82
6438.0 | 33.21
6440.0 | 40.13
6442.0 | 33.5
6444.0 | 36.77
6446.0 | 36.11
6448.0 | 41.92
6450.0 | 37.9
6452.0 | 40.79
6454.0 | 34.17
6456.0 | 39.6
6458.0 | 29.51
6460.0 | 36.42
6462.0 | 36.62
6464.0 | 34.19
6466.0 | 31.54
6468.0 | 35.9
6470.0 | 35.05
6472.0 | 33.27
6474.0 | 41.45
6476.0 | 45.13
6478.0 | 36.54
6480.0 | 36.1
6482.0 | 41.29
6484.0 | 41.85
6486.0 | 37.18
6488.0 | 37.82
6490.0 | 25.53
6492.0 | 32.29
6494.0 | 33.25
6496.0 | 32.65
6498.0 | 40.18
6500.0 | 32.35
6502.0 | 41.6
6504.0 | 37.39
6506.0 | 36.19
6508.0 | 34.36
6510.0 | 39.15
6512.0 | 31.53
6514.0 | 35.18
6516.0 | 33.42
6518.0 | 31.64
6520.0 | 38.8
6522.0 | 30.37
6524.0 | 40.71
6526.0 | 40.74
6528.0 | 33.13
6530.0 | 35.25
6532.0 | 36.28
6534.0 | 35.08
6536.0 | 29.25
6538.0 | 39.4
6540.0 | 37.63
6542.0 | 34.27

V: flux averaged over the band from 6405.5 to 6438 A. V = 35.1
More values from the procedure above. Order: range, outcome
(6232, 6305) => 32.7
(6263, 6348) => 34.1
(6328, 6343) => 36.6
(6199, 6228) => 33.7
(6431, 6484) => 36.7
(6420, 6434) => 35.3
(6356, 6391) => 33.5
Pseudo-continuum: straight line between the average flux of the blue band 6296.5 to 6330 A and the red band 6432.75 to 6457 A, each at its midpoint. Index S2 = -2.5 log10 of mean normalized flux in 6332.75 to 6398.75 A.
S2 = 0.02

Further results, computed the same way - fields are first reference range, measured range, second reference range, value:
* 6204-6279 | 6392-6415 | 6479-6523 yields 0.05 mag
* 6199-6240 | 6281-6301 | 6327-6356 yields 0.02 mag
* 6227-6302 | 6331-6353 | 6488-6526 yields -0.07 mag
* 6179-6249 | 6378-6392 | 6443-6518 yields -0.04 mag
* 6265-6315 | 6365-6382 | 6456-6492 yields 0.08 mag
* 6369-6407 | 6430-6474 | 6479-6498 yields -0.03 mag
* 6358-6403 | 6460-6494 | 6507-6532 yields -0.05 mag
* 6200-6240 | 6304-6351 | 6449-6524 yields 0.03 mag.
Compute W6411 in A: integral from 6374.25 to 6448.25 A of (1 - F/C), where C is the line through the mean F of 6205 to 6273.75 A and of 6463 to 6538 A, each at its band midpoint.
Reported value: -0.52 A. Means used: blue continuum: 32.3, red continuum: 35.8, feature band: 34.9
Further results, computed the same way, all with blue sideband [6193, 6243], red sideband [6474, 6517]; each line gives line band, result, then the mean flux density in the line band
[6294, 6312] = 0.30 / 33.6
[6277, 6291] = 0.06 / 33.9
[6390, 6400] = 0.60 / 33.1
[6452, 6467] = 0.40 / 35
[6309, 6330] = 1.09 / 32.6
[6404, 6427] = 0.20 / 35.2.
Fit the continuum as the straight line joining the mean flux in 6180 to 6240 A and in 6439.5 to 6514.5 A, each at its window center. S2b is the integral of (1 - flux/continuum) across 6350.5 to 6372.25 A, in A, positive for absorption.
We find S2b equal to 1.5 A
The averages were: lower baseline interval 33.7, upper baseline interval 36.4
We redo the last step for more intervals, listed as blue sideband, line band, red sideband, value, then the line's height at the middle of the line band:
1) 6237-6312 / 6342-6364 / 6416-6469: 0.6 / 34.1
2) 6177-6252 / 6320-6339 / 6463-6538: -1.1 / 34.1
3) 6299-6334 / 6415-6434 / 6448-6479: 0.1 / 35.8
